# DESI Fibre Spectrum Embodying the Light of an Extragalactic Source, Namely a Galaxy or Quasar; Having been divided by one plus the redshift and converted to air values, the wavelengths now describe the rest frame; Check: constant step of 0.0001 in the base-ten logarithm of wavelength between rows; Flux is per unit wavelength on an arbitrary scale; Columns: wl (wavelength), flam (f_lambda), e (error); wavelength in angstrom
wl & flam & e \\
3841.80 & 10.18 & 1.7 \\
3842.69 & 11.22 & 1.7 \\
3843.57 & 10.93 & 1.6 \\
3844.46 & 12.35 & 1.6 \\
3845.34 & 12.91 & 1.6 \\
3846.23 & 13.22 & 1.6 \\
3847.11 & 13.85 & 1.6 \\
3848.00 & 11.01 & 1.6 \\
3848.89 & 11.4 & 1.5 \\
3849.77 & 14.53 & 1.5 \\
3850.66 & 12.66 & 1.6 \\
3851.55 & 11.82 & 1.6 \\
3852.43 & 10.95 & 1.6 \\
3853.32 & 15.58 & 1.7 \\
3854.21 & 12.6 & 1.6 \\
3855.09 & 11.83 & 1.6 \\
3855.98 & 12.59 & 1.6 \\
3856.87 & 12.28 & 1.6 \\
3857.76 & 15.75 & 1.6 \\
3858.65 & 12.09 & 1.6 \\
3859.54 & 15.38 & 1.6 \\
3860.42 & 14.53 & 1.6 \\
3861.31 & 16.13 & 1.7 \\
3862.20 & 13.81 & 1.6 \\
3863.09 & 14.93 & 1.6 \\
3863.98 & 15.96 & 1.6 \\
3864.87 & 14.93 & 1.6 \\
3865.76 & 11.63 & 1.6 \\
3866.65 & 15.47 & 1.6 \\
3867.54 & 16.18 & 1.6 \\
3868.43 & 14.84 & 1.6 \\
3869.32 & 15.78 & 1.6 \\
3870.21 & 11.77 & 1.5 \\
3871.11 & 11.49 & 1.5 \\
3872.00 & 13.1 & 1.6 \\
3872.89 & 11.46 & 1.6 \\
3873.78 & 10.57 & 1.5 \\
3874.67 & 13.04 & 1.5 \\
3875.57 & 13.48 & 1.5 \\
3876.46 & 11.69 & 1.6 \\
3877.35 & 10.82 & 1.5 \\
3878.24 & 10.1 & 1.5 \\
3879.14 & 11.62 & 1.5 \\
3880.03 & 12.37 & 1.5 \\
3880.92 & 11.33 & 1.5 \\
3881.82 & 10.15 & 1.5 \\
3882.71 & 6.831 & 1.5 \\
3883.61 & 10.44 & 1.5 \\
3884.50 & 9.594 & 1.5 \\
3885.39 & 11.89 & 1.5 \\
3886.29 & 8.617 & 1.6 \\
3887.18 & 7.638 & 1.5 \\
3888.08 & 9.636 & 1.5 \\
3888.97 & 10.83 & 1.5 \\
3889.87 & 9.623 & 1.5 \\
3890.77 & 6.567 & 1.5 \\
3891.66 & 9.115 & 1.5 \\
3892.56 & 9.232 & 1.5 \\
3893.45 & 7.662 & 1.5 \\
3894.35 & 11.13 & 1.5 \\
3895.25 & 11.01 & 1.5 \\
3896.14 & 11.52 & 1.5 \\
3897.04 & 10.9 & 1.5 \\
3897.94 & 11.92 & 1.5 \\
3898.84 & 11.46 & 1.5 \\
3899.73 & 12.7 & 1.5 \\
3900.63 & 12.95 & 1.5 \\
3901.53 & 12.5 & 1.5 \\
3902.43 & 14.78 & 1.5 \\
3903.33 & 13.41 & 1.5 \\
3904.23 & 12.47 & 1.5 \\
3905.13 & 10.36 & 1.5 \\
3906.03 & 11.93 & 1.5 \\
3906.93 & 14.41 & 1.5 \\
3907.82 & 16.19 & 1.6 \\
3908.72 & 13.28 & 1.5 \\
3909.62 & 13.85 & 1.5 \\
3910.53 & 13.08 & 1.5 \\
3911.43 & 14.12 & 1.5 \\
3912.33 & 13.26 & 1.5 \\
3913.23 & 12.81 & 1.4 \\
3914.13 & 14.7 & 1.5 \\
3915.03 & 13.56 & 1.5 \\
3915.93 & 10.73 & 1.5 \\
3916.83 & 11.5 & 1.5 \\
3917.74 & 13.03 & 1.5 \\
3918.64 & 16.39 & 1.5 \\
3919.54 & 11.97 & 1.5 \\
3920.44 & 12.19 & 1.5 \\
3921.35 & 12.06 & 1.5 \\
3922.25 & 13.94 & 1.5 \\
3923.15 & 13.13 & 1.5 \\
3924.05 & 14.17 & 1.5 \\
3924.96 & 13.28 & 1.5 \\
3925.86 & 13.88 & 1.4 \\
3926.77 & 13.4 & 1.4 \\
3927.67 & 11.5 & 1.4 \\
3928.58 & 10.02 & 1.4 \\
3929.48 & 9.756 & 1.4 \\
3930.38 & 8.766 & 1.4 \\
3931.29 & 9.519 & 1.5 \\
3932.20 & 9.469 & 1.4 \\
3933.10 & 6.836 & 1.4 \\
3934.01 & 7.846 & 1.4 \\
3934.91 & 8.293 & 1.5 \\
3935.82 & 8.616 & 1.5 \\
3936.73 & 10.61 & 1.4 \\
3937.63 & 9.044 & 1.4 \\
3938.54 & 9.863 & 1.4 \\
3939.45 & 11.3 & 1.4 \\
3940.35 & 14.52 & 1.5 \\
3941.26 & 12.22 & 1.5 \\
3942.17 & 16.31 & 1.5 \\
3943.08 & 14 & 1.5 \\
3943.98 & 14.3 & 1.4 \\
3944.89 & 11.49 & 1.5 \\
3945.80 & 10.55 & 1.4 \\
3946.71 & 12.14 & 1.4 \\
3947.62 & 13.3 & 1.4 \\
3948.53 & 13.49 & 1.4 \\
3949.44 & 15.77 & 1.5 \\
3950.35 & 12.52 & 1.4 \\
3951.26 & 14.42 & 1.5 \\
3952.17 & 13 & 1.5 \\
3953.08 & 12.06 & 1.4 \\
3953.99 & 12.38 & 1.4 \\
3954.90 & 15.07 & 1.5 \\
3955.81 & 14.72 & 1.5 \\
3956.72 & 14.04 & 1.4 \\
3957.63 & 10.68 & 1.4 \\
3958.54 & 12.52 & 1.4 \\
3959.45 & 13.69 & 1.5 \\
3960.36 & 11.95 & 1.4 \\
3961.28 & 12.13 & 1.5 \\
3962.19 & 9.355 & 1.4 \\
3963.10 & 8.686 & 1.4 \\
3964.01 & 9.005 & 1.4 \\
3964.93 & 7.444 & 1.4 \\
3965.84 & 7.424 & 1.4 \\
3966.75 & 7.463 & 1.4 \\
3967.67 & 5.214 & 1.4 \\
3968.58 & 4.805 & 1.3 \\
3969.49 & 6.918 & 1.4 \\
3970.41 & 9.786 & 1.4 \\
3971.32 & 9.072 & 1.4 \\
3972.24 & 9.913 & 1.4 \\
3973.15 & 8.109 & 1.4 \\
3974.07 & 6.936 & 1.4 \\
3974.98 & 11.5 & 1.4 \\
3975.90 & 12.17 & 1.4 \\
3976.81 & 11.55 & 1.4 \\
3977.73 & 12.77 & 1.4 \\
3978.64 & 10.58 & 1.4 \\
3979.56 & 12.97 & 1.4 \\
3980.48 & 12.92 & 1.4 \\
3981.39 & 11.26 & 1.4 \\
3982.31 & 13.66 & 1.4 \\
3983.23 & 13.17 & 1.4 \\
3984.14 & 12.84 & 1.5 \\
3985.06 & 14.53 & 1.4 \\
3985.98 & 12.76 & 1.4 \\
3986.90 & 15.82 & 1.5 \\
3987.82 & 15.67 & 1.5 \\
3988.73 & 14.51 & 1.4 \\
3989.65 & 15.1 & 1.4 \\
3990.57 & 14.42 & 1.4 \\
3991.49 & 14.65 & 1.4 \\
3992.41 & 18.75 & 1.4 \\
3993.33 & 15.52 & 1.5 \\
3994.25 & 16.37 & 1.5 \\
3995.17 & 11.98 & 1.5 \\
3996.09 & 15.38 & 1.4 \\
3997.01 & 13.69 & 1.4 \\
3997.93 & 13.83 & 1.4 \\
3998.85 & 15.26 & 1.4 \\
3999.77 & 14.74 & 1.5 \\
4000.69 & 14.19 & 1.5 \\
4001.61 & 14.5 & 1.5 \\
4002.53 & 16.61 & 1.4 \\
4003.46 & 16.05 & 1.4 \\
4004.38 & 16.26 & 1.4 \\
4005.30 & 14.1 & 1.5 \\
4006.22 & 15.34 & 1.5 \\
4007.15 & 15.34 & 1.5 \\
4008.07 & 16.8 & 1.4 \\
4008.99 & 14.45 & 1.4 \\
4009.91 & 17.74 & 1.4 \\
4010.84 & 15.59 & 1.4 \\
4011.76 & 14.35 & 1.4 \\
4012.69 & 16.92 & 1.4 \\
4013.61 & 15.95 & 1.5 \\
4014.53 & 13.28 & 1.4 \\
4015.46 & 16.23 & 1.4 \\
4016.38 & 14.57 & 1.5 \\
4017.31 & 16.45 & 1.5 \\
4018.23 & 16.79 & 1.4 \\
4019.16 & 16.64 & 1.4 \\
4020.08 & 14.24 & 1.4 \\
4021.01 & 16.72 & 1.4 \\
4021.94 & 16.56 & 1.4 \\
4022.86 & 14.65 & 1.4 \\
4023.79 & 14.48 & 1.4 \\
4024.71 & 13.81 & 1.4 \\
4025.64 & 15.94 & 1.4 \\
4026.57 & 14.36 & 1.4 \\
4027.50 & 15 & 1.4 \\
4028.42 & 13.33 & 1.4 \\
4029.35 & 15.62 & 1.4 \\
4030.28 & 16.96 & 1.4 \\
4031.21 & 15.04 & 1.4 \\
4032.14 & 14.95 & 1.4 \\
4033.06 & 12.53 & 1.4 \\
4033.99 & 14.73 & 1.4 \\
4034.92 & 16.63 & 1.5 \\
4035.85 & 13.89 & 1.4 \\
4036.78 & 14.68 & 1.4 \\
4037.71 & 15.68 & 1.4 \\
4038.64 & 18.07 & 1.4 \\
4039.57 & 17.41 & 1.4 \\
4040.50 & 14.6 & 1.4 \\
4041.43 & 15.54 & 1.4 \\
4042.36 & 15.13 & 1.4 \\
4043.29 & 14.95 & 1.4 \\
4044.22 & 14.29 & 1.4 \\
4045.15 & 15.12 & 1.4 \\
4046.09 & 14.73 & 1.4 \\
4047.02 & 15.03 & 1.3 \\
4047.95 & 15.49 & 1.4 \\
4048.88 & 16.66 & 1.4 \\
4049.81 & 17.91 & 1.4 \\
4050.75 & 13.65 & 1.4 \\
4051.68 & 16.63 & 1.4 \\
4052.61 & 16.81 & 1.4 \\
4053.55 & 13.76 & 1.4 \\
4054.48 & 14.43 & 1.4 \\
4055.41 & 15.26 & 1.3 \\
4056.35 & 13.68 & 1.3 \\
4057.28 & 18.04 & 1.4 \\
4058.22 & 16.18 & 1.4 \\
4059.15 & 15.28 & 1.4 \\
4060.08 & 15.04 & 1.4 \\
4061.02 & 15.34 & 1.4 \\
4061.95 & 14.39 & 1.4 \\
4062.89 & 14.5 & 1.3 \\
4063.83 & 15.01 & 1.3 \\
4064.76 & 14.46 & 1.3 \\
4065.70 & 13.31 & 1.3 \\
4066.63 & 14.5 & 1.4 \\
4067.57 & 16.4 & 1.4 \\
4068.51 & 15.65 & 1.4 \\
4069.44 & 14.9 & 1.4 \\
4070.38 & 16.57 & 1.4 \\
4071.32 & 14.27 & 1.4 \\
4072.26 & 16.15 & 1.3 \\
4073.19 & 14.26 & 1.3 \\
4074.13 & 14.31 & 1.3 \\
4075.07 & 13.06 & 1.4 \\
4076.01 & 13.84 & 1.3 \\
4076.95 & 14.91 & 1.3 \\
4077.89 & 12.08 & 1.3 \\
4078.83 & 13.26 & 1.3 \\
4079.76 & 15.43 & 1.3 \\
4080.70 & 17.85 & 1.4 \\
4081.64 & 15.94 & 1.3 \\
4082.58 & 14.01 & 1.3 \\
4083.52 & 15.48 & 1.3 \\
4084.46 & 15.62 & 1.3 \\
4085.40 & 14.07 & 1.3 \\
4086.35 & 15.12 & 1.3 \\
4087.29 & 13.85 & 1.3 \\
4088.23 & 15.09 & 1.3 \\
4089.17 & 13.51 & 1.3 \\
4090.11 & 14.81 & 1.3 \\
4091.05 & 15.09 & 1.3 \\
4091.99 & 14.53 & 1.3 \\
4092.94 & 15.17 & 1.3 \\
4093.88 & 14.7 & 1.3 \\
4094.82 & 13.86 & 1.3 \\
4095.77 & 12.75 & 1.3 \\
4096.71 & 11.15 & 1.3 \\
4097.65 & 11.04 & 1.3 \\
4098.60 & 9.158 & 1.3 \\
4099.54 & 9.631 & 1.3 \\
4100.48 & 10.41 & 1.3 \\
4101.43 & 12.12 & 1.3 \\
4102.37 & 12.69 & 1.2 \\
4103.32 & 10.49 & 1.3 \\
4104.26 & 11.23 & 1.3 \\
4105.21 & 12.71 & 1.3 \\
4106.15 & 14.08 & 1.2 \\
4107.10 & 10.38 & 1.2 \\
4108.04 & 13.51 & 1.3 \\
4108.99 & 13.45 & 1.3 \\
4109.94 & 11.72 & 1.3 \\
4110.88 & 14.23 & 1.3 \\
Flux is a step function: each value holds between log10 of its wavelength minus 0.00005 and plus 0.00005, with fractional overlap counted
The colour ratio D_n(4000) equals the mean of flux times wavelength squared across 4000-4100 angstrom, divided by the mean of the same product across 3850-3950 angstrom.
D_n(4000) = 1.3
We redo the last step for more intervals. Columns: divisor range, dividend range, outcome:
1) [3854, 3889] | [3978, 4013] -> 1.26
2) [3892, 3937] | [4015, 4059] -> 1.37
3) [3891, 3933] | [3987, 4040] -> 1.33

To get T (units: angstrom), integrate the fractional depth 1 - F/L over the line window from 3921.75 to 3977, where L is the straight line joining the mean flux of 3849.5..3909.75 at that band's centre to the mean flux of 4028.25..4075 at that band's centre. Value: 9.6 angstrom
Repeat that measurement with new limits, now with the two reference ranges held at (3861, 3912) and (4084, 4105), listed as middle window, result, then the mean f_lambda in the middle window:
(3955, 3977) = 4.5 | 9.86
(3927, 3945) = 2.2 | 10.7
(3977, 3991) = -1.2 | 13.5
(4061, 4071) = -1.6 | 15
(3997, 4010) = -2.8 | 15.3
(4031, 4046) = -2.9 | 15.2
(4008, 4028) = -4.5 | 15.5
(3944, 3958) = -0.9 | 13.1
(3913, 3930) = -0.8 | 12.7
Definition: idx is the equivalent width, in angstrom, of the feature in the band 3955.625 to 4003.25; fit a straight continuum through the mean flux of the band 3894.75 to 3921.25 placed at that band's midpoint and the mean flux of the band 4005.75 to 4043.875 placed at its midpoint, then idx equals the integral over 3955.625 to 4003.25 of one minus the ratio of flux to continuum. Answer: 7.4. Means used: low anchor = 12.8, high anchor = 15.4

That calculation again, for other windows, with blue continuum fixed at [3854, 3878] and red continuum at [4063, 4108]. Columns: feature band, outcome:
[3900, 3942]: 4.49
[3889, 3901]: 2.73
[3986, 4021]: -4.24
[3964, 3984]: 5.59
